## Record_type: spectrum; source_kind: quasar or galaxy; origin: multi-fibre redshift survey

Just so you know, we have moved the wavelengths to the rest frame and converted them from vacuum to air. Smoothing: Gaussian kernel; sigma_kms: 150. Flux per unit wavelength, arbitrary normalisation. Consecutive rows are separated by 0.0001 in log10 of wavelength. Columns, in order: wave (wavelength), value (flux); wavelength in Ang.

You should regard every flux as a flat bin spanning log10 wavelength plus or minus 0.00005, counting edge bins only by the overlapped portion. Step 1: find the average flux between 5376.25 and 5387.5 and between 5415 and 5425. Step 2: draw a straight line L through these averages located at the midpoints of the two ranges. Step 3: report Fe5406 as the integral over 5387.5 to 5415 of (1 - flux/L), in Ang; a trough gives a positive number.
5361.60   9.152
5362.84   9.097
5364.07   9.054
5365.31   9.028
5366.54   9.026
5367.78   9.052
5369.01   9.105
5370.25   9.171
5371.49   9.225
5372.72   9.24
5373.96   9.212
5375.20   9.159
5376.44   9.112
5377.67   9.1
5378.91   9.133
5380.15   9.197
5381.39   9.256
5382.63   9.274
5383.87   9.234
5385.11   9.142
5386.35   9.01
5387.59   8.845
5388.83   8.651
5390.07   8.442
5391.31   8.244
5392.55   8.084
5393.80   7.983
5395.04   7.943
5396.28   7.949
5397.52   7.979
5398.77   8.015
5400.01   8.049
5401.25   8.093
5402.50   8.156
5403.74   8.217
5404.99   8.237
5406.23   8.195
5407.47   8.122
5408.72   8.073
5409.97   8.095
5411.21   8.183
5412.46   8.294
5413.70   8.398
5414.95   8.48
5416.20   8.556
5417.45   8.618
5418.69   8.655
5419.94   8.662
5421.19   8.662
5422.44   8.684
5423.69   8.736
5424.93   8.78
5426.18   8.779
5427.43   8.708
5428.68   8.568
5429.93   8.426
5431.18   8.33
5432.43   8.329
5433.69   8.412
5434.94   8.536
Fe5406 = 2.2 Ang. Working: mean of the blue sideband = 9.15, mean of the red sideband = 8.66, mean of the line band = 8.19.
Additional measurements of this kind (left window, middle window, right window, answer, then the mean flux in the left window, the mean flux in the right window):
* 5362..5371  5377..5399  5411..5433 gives 0.6 Ang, 9.08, 8.56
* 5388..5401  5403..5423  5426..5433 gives -0.1 Ang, 8.15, 8.51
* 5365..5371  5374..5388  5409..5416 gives -0.5 Ang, 9.08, 8.29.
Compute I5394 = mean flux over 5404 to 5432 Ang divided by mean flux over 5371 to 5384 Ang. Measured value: 0.92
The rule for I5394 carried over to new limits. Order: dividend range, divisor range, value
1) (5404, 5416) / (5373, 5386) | 0.90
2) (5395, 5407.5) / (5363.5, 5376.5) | 0.89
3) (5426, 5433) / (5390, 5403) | 1.05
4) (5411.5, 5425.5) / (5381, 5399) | 1.01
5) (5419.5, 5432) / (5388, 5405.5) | 1.06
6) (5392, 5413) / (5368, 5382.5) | 0.88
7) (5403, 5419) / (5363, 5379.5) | 0.91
